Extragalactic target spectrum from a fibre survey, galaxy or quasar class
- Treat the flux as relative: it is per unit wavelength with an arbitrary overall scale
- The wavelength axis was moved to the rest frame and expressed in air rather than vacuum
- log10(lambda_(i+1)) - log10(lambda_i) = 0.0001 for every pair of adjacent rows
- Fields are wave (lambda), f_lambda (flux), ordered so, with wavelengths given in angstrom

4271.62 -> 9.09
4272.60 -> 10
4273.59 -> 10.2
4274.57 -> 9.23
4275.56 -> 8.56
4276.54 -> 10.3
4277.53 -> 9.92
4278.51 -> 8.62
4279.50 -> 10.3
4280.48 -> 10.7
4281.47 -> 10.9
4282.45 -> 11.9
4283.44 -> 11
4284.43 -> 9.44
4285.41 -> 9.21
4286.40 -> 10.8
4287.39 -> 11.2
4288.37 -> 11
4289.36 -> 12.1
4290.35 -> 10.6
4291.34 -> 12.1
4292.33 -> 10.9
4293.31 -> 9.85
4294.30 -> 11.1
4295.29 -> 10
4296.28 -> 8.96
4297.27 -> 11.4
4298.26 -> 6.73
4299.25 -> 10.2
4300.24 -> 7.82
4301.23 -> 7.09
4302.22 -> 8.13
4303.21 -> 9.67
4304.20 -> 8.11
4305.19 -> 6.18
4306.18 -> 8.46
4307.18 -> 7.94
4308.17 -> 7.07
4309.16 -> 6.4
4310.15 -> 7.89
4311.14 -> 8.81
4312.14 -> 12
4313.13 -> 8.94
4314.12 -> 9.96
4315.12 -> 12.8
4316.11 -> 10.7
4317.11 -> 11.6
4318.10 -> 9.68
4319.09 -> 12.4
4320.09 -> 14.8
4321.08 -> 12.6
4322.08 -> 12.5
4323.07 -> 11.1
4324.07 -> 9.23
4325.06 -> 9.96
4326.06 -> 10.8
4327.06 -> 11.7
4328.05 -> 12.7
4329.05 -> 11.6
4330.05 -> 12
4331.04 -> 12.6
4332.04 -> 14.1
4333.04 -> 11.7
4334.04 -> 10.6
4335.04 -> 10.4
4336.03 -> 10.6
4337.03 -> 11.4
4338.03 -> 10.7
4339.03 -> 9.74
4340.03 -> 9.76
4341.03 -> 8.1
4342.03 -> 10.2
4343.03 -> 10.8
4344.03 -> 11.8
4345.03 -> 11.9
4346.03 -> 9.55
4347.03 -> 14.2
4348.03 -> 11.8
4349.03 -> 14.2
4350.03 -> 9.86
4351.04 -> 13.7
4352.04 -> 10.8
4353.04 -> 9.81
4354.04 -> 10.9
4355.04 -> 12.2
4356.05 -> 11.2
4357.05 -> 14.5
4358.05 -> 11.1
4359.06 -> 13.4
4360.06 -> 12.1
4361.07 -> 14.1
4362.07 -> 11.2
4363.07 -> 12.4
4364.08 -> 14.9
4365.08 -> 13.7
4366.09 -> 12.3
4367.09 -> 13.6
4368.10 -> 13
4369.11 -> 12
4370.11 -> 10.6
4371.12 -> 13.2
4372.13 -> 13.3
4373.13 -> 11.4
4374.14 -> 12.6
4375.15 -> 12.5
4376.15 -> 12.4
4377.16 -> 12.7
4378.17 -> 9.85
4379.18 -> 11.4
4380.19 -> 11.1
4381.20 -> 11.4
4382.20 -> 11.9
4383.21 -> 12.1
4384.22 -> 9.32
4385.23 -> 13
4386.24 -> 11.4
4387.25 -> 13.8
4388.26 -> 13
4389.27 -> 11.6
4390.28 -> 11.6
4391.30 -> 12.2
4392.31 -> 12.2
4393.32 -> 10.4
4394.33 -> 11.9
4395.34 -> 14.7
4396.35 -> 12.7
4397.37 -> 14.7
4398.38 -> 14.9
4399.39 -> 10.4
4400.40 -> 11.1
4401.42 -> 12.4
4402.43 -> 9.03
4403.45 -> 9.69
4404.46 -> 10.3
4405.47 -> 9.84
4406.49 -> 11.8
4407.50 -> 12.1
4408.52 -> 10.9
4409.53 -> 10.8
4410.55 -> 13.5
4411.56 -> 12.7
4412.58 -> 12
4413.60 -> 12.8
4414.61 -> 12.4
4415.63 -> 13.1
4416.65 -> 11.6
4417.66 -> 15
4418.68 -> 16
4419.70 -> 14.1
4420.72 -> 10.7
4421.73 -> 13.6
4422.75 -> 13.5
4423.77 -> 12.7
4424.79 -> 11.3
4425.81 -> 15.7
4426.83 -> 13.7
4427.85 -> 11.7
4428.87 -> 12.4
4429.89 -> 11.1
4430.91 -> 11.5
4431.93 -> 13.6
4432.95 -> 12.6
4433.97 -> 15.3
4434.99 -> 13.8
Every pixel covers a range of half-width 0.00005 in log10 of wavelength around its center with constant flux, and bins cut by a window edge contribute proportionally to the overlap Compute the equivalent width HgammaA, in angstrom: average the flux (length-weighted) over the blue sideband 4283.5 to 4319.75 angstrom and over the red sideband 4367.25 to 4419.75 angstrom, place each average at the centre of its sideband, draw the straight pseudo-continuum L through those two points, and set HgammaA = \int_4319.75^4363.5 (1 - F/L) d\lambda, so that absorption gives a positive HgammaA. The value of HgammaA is -3.5 angstrom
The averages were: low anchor 9.68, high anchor 12.1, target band 11.6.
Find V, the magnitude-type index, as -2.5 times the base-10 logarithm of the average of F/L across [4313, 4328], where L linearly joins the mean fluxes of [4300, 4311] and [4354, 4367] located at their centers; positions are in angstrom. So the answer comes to -0.24 mag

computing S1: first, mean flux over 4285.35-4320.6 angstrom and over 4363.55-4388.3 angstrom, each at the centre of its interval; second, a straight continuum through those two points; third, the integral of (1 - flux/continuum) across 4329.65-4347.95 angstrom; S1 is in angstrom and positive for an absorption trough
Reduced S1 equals -0.2 angstrom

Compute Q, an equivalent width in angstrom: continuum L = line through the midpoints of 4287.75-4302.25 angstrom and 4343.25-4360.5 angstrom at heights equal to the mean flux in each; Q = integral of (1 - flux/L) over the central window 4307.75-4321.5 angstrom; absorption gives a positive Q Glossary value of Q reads 0.3 angstrom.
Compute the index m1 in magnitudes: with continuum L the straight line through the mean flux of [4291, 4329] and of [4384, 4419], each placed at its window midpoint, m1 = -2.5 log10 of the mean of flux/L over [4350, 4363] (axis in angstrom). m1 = -0.087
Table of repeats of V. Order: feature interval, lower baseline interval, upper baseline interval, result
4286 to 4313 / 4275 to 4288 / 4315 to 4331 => 0.16 mag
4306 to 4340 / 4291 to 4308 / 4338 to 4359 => -0.06 mag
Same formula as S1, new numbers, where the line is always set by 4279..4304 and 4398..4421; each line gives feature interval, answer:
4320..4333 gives -1.5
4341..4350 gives -0.4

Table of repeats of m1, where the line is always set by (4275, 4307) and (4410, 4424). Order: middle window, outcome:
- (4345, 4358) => -0.05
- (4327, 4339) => -0.07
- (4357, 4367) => -0.11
